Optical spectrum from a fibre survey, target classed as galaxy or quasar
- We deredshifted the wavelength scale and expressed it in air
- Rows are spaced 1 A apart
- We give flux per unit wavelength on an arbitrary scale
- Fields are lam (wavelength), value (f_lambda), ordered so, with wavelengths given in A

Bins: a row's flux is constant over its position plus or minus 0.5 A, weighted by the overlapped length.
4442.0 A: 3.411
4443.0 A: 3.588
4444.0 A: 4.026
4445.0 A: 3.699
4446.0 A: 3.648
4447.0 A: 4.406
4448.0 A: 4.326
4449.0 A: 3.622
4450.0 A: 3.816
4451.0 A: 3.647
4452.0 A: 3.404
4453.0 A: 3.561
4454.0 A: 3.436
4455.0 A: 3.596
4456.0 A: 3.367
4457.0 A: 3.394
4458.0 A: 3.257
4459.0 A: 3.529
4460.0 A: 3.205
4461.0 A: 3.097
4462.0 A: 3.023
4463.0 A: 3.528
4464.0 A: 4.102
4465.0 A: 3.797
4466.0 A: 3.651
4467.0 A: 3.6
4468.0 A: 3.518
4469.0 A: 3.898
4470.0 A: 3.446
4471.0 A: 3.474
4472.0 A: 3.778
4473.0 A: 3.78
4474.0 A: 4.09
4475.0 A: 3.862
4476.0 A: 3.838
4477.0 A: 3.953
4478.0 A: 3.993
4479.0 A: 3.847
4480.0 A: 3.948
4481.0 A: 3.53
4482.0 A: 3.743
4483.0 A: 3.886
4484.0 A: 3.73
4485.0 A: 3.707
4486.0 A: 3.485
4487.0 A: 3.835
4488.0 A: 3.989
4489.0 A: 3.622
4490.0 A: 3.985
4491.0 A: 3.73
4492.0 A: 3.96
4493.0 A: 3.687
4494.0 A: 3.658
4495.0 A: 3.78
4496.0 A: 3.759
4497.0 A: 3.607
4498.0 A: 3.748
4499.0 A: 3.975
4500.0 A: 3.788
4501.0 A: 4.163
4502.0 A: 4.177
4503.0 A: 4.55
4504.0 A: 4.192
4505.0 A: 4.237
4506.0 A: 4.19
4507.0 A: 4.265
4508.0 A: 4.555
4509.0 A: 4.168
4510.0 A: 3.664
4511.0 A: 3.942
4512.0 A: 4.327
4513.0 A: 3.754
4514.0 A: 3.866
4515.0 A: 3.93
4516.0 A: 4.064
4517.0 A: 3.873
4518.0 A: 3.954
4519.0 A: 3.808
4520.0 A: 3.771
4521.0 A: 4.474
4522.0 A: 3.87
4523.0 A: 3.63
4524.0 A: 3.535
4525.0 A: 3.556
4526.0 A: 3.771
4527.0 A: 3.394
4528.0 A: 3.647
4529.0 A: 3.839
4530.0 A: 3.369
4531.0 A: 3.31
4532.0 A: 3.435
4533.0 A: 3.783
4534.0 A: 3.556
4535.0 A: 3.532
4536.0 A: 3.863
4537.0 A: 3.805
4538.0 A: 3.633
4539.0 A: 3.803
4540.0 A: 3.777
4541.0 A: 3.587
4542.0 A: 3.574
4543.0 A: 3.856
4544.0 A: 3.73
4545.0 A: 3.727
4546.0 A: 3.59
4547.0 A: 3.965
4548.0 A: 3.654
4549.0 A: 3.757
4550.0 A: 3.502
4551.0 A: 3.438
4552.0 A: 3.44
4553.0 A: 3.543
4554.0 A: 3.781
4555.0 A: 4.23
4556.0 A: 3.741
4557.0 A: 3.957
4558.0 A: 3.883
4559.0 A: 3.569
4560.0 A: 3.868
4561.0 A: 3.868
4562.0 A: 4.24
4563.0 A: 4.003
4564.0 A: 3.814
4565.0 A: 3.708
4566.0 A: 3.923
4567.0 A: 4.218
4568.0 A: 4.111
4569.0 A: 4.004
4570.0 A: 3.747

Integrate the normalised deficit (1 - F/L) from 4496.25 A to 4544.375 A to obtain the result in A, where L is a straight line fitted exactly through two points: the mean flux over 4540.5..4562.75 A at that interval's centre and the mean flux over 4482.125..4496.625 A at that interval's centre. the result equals -1.2 A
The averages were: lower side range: 3.77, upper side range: 3.75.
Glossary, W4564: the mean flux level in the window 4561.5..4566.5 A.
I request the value 3.94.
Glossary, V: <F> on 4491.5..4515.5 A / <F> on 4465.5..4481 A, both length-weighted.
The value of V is 1.06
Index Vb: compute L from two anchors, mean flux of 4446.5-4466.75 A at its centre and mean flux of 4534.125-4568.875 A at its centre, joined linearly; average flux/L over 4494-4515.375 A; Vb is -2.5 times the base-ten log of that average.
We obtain -0.09 mag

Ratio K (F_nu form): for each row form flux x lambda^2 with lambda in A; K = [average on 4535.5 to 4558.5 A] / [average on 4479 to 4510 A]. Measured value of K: 0.98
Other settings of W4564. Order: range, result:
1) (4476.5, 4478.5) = 3.97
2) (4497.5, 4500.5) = 3.84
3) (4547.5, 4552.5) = 3.56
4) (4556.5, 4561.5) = 3.83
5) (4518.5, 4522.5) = 3.98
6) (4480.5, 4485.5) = 3.72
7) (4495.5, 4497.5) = 3.68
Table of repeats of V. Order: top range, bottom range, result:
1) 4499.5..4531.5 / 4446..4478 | 1.08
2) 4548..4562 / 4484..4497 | 1.00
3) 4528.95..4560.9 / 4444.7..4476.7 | 1.01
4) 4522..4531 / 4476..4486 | 0.95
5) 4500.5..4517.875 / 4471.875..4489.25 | 1.08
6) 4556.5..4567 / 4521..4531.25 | 1.07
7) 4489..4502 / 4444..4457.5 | 1.03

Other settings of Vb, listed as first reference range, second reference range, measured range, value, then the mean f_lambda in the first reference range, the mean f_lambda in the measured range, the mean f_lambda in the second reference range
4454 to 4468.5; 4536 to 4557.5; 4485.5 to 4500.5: -0.061 mag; 3.47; 3.77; 3.72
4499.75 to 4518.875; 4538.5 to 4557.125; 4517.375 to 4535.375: 0.069 mag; 4.09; 3.68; 3.71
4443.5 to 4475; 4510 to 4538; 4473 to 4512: -0.062 mag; 3.64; 3.92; 3.76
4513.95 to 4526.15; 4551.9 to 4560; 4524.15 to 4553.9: 0.054 mag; 3.86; 3.64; 3.79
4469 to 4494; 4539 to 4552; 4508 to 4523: -0.069 mag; 3.79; 3.97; 3.68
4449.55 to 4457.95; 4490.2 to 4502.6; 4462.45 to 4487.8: -0.024 mag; 3.51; 3.76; 3.85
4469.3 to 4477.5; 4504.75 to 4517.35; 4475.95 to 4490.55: 0.014 mag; 3.78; 3.8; 4.06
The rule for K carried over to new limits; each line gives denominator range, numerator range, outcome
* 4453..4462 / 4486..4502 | 1.16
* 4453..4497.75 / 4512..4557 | 1.04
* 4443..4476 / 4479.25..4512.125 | 1.09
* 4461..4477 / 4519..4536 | 1.02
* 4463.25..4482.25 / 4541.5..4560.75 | 1.02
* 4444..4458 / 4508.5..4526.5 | 1.09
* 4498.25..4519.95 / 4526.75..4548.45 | 0.91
